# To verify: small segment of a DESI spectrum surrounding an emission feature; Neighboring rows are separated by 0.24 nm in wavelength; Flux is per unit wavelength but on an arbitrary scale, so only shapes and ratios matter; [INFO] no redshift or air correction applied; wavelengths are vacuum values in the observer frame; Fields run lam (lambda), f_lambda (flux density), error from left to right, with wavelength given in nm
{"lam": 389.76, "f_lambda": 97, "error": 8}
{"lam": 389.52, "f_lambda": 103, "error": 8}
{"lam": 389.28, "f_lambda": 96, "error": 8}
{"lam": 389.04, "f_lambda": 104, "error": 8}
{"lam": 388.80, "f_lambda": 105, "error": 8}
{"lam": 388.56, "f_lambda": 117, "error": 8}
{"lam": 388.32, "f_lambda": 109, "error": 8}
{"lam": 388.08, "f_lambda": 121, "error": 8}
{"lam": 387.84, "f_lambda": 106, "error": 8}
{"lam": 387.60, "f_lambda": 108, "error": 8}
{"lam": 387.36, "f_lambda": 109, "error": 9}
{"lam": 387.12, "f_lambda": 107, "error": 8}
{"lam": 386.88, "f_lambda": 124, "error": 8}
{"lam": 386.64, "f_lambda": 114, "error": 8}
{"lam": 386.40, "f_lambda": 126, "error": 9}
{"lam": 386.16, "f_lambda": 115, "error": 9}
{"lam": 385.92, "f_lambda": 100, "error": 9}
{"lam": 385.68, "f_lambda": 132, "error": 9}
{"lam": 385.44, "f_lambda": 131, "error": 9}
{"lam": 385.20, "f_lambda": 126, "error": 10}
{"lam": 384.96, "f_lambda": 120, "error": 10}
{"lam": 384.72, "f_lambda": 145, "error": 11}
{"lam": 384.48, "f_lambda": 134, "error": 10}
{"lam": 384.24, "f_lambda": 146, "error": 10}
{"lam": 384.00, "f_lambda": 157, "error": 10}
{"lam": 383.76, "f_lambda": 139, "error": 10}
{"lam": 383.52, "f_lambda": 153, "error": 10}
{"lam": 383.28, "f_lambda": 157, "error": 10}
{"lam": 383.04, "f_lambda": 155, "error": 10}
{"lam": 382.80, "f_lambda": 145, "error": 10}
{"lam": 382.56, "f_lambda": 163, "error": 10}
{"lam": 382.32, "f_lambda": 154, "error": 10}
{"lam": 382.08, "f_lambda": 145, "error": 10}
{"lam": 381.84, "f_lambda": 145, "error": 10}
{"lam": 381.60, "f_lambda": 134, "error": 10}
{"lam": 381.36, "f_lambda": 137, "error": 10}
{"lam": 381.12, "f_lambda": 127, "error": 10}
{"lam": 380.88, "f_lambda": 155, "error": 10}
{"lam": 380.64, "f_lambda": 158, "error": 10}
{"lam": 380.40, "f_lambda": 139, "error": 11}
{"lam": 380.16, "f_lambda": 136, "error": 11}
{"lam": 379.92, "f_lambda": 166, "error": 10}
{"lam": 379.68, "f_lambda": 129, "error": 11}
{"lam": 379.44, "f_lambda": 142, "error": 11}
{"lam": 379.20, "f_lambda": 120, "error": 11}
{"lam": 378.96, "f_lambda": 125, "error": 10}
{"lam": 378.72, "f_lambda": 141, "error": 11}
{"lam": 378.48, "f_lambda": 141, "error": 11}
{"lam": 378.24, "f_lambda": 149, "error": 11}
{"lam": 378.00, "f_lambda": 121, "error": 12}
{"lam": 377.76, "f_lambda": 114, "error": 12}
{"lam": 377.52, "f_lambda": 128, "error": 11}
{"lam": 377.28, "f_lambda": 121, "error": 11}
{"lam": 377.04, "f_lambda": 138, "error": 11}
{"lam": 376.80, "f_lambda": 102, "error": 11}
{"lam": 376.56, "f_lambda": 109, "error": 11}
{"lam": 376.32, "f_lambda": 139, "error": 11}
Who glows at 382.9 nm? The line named C III]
